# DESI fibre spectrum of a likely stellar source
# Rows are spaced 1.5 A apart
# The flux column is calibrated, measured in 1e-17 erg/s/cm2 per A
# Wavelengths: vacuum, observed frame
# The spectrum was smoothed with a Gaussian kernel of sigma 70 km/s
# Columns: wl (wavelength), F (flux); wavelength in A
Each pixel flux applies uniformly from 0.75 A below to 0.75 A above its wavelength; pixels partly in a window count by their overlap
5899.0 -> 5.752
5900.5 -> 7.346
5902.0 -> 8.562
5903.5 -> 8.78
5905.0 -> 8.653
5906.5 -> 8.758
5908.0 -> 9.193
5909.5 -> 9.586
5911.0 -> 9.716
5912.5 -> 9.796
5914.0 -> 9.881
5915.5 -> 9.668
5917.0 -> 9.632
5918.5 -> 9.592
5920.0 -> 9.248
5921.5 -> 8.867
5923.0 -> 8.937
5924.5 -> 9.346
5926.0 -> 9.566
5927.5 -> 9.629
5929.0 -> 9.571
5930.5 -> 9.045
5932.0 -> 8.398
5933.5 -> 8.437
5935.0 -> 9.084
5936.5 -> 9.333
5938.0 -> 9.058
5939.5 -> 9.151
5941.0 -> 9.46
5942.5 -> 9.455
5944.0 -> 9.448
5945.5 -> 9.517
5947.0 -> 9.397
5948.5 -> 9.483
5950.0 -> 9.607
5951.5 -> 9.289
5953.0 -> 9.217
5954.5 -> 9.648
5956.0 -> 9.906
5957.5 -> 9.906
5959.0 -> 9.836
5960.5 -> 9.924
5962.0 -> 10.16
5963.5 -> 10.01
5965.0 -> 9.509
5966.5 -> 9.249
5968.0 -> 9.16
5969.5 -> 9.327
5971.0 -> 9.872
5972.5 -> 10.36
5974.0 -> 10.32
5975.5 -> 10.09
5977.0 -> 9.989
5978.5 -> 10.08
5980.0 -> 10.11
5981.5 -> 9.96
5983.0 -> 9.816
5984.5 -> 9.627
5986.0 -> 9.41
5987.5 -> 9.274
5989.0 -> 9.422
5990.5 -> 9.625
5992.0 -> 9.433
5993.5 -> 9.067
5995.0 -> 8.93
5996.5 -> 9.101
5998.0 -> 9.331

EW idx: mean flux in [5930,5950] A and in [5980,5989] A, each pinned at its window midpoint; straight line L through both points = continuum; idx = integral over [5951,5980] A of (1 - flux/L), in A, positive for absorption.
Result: -1.05 A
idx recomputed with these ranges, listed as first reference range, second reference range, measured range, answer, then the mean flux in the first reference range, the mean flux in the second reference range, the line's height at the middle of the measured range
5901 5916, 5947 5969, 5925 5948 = 0.5 A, 9.22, 9.62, 9.45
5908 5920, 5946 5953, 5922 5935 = 0.6 A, 9.64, 9.42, 9.55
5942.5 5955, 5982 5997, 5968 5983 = -0.9 A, 9.45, 9.38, 9.41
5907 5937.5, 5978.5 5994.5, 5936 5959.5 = -0.1 A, 9.32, 9.59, 9.43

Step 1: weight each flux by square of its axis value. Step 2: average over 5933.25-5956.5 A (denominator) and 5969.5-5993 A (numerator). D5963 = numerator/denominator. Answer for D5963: 1.06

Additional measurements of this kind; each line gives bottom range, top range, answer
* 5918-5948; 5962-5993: 1.07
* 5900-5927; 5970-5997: 1.08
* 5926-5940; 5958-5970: 1.07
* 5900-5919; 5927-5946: 1.01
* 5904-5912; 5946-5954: 1.04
